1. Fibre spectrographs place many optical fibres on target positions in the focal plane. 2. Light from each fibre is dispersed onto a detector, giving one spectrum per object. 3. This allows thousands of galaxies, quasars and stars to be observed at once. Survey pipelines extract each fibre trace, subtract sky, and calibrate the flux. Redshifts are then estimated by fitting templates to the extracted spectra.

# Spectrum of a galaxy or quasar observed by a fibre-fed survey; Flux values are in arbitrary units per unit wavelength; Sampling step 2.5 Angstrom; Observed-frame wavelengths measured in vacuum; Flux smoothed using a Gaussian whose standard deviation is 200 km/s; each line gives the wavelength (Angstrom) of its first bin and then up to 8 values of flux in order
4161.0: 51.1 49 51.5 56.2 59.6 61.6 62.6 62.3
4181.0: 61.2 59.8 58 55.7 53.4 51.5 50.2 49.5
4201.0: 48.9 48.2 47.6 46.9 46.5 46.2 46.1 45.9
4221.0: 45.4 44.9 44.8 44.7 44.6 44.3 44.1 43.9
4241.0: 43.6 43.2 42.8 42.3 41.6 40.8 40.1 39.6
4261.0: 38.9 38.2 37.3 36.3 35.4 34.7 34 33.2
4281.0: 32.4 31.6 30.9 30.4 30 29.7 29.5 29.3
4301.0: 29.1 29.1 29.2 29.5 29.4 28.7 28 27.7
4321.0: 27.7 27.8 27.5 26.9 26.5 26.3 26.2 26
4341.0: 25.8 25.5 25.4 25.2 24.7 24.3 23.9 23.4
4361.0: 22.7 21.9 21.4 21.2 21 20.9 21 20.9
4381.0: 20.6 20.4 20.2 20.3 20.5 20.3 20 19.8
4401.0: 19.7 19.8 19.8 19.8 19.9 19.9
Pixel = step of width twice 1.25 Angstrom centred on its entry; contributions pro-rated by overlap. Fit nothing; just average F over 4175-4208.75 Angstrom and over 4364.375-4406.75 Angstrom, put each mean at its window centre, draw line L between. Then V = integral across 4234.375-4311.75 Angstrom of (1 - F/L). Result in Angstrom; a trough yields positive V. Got 9.0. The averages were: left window 54.1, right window 20.5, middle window 35.6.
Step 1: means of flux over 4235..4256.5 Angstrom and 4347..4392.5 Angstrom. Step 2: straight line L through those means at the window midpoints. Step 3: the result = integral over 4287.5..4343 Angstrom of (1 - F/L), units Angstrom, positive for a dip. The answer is 4.9 Angstrom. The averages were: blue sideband 42.6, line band 28.1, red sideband 21.9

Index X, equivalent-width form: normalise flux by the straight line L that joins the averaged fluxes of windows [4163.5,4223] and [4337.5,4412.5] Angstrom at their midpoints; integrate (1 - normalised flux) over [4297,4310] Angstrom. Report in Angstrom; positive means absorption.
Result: 1.8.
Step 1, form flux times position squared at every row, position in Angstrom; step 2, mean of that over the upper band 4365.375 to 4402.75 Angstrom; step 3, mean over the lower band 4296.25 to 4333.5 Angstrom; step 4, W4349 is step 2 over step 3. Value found 0.7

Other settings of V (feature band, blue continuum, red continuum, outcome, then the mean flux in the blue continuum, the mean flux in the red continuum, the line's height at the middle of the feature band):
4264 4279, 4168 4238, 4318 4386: 1.25 Angstrom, 51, 24.1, 38.6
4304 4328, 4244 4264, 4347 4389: 1.72 Angstrom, 40.7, 22.1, 30.6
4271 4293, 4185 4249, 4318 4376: 2.23 Angstrom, 47.1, 24.7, 35.9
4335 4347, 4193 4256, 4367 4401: 0.63 Angstrom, 45.4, 20.5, 27.2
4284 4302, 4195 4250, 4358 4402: 2.41 Angstrom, 45.6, 20.9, 34.5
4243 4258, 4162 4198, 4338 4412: 0.79 Angstrom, 56.4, 21.8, 43.9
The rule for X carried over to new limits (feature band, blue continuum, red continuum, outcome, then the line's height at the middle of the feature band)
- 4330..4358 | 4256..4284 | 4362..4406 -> 0.6 Angstrom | 26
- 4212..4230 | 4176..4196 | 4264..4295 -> 1.0 Angstrom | 48.2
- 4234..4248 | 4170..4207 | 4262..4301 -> -0.3 Angstrom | 42.6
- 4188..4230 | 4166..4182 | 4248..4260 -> 3.0 Angstrom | 51.5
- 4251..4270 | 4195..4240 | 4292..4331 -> -0.4 Angstrom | 38.1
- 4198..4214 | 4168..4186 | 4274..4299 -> 1.5 Angstrom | 52.7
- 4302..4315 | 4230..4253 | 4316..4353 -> 0.8 Angstrom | 31.1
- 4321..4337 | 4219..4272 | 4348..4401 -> 1.0 Angstrom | 28.7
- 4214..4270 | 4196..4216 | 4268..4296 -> -2.8 Angstrom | 40.5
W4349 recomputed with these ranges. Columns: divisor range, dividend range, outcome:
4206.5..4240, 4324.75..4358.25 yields 0.60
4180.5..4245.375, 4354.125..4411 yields 0.47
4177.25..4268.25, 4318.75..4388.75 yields 0.54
